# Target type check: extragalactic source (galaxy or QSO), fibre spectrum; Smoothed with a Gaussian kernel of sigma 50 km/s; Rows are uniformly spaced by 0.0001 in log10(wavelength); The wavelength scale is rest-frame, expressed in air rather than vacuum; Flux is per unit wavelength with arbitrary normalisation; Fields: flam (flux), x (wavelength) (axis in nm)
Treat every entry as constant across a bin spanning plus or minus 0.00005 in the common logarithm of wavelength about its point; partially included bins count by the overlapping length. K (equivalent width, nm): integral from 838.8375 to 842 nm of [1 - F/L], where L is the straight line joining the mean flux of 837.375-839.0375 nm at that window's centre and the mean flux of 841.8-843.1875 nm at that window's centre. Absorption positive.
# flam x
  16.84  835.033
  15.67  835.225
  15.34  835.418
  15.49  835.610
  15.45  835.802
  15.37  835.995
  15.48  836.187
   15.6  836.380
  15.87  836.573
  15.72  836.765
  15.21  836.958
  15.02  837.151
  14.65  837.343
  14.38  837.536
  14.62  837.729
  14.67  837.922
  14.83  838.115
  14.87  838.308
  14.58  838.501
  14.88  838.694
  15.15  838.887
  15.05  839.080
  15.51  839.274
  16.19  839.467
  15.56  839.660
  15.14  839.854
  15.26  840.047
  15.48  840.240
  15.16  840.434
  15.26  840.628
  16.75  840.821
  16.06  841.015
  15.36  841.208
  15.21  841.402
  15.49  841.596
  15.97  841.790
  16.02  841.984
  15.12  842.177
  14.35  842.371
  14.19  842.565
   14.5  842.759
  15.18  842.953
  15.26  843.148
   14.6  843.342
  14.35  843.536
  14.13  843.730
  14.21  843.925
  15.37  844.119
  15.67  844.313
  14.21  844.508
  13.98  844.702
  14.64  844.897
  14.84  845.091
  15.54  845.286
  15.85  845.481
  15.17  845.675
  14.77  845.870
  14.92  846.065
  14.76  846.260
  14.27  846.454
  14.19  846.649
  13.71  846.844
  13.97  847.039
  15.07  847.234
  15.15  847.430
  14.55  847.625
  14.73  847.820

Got -0.14 nm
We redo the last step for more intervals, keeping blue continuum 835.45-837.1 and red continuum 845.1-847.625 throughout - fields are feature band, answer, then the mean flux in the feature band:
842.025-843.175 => 0.02 nm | 14.8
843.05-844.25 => 0.02 nm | 14.7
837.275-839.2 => 0.07 nm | 14.8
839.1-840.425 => -0.02 nm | 15.5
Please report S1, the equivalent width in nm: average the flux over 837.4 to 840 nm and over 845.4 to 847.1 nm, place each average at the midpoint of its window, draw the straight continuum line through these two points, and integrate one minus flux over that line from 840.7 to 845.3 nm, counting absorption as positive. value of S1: -0.07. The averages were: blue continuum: 15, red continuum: 14.6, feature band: 15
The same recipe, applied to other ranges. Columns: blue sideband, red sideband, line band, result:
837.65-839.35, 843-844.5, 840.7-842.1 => -0.09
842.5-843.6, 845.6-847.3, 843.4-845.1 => 0.01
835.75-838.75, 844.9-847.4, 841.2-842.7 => -0.03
